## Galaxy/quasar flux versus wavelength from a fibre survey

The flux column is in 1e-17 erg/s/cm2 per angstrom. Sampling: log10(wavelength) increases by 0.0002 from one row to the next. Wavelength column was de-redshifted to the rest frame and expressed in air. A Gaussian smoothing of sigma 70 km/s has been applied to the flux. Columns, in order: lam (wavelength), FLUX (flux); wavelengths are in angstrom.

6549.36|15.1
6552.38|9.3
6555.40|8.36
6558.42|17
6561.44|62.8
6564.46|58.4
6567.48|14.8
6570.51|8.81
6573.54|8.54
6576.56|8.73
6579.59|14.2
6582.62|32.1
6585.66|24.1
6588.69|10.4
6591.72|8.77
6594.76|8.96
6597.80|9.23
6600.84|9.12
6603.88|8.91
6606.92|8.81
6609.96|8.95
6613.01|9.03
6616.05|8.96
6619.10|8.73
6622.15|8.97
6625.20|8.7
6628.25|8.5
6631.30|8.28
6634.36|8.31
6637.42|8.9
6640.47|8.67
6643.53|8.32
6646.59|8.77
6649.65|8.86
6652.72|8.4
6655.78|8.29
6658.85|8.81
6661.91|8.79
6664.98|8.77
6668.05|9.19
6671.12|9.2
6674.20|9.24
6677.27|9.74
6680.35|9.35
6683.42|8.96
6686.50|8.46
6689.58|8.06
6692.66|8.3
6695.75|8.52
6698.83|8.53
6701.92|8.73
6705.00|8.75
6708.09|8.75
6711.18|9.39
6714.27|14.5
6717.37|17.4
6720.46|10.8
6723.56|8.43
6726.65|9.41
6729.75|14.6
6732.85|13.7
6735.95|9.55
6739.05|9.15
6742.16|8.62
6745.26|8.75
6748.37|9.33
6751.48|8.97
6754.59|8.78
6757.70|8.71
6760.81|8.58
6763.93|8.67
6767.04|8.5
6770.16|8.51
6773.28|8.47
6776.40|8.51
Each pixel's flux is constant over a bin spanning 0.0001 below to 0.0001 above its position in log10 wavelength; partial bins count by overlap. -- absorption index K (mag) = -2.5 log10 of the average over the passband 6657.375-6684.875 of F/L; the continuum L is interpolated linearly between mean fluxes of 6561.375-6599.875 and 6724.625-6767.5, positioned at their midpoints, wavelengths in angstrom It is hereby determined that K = 0.46 mag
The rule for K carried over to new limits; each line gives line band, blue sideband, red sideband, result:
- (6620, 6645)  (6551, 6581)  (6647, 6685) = 0.45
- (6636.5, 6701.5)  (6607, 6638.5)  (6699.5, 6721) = 0.14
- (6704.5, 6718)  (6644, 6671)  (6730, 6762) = -0.24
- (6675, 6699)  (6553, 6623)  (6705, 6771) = 0.35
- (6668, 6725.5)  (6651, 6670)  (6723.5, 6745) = -0.01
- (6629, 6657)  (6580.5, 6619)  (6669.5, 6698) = 0.22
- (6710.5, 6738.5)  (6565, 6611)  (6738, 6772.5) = -0.24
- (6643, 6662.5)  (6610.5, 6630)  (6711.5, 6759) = 0.09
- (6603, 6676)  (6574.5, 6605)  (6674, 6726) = 0.32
